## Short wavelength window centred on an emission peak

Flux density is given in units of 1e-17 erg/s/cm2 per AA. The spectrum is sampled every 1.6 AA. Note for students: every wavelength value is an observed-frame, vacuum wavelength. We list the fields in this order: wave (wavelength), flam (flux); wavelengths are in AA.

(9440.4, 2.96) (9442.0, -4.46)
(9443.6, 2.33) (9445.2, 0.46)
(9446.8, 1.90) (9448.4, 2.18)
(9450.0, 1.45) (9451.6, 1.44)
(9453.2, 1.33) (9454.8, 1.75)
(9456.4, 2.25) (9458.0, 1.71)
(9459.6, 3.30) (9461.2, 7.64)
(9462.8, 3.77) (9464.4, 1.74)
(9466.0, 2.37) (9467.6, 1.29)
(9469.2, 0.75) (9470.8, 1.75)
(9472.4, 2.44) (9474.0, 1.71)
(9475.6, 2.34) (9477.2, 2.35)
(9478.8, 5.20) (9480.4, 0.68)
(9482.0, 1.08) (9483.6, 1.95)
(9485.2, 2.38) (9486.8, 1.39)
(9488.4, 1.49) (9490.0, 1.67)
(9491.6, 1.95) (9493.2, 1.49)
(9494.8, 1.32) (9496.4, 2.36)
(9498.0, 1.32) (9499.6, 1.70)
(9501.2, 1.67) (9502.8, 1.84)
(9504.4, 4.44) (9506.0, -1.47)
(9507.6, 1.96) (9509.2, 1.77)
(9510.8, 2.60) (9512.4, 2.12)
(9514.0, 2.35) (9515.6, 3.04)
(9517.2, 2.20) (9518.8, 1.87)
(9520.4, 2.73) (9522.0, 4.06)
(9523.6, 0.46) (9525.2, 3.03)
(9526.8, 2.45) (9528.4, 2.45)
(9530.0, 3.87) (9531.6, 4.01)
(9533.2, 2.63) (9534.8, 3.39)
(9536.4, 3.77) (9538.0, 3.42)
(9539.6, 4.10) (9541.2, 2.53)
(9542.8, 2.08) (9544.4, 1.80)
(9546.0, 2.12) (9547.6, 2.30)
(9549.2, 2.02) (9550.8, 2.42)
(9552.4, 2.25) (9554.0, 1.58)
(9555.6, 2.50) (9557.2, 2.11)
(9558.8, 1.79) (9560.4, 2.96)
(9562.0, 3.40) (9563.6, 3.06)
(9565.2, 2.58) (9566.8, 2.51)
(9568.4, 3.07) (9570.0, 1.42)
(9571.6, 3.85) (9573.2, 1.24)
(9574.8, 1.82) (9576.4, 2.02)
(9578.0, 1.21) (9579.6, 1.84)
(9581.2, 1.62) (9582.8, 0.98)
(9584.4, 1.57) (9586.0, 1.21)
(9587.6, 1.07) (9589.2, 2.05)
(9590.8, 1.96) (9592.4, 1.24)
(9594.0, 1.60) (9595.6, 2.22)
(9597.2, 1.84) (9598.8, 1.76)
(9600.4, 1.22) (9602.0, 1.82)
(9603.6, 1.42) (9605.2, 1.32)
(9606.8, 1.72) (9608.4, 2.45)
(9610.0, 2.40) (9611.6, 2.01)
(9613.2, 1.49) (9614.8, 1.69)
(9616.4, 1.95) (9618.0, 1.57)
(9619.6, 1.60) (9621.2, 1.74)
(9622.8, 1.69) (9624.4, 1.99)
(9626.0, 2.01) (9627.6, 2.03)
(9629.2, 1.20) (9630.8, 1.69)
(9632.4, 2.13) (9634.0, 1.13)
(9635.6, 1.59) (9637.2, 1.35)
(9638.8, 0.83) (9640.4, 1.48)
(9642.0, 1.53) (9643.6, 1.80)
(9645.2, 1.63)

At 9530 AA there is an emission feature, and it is H-alpha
